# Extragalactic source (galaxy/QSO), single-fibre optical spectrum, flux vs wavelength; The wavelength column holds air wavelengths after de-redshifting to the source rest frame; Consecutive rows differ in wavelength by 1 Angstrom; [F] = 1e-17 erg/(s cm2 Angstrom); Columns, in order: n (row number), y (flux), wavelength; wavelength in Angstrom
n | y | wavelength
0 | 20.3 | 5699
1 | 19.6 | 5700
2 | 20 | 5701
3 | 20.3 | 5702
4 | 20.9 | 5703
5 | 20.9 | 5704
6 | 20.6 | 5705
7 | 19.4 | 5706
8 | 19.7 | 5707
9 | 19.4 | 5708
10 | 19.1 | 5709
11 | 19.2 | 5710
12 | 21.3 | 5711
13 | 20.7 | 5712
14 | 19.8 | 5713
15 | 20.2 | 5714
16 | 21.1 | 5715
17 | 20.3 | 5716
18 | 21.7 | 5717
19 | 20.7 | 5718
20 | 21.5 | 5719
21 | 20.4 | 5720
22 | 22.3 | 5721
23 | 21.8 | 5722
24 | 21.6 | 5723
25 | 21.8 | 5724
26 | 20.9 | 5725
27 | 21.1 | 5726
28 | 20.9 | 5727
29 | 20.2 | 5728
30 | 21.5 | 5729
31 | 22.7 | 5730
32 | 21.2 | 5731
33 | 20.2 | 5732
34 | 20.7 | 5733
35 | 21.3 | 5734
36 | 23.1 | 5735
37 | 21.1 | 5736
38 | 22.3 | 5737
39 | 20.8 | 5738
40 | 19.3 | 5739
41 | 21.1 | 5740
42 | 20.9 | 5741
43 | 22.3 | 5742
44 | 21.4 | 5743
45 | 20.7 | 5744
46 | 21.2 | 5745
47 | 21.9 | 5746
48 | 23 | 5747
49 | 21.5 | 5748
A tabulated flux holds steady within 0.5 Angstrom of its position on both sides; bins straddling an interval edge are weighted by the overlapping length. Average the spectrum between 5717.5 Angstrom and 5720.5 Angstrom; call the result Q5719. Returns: 20.9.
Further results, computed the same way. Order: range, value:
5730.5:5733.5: 20.7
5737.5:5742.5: 20.9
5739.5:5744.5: 21.3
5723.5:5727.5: 21.2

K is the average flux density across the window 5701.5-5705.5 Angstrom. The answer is 20.7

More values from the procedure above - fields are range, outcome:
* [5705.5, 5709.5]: 19.4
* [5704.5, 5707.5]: 19.9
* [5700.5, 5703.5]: 20.4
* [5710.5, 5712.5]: 21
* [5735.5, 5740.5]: 20.9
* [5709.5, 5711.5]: 20.2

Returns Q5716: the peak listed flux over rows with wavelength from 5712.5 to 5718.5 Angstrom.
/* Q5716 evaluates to 21.7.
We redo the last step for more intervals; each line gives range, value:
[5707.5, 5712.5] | 21.3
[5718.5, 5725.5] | 22.3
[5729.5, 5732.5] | 22.7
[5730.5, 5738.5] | 23.1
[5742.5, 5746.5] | 21.9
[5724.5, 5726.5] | 21.1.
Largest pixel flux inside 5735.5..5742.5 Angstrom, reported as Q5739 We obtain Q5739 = 22.3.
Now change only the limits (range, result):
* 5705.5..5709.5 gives 19.7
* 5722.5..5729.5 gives 21.8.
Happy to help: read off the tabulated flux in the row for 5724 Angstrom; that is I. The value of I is 21.8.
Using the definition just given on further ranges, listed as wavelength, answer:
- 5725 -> 20.9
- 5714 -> 20.2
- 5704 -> 20.9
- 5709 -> 19.1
